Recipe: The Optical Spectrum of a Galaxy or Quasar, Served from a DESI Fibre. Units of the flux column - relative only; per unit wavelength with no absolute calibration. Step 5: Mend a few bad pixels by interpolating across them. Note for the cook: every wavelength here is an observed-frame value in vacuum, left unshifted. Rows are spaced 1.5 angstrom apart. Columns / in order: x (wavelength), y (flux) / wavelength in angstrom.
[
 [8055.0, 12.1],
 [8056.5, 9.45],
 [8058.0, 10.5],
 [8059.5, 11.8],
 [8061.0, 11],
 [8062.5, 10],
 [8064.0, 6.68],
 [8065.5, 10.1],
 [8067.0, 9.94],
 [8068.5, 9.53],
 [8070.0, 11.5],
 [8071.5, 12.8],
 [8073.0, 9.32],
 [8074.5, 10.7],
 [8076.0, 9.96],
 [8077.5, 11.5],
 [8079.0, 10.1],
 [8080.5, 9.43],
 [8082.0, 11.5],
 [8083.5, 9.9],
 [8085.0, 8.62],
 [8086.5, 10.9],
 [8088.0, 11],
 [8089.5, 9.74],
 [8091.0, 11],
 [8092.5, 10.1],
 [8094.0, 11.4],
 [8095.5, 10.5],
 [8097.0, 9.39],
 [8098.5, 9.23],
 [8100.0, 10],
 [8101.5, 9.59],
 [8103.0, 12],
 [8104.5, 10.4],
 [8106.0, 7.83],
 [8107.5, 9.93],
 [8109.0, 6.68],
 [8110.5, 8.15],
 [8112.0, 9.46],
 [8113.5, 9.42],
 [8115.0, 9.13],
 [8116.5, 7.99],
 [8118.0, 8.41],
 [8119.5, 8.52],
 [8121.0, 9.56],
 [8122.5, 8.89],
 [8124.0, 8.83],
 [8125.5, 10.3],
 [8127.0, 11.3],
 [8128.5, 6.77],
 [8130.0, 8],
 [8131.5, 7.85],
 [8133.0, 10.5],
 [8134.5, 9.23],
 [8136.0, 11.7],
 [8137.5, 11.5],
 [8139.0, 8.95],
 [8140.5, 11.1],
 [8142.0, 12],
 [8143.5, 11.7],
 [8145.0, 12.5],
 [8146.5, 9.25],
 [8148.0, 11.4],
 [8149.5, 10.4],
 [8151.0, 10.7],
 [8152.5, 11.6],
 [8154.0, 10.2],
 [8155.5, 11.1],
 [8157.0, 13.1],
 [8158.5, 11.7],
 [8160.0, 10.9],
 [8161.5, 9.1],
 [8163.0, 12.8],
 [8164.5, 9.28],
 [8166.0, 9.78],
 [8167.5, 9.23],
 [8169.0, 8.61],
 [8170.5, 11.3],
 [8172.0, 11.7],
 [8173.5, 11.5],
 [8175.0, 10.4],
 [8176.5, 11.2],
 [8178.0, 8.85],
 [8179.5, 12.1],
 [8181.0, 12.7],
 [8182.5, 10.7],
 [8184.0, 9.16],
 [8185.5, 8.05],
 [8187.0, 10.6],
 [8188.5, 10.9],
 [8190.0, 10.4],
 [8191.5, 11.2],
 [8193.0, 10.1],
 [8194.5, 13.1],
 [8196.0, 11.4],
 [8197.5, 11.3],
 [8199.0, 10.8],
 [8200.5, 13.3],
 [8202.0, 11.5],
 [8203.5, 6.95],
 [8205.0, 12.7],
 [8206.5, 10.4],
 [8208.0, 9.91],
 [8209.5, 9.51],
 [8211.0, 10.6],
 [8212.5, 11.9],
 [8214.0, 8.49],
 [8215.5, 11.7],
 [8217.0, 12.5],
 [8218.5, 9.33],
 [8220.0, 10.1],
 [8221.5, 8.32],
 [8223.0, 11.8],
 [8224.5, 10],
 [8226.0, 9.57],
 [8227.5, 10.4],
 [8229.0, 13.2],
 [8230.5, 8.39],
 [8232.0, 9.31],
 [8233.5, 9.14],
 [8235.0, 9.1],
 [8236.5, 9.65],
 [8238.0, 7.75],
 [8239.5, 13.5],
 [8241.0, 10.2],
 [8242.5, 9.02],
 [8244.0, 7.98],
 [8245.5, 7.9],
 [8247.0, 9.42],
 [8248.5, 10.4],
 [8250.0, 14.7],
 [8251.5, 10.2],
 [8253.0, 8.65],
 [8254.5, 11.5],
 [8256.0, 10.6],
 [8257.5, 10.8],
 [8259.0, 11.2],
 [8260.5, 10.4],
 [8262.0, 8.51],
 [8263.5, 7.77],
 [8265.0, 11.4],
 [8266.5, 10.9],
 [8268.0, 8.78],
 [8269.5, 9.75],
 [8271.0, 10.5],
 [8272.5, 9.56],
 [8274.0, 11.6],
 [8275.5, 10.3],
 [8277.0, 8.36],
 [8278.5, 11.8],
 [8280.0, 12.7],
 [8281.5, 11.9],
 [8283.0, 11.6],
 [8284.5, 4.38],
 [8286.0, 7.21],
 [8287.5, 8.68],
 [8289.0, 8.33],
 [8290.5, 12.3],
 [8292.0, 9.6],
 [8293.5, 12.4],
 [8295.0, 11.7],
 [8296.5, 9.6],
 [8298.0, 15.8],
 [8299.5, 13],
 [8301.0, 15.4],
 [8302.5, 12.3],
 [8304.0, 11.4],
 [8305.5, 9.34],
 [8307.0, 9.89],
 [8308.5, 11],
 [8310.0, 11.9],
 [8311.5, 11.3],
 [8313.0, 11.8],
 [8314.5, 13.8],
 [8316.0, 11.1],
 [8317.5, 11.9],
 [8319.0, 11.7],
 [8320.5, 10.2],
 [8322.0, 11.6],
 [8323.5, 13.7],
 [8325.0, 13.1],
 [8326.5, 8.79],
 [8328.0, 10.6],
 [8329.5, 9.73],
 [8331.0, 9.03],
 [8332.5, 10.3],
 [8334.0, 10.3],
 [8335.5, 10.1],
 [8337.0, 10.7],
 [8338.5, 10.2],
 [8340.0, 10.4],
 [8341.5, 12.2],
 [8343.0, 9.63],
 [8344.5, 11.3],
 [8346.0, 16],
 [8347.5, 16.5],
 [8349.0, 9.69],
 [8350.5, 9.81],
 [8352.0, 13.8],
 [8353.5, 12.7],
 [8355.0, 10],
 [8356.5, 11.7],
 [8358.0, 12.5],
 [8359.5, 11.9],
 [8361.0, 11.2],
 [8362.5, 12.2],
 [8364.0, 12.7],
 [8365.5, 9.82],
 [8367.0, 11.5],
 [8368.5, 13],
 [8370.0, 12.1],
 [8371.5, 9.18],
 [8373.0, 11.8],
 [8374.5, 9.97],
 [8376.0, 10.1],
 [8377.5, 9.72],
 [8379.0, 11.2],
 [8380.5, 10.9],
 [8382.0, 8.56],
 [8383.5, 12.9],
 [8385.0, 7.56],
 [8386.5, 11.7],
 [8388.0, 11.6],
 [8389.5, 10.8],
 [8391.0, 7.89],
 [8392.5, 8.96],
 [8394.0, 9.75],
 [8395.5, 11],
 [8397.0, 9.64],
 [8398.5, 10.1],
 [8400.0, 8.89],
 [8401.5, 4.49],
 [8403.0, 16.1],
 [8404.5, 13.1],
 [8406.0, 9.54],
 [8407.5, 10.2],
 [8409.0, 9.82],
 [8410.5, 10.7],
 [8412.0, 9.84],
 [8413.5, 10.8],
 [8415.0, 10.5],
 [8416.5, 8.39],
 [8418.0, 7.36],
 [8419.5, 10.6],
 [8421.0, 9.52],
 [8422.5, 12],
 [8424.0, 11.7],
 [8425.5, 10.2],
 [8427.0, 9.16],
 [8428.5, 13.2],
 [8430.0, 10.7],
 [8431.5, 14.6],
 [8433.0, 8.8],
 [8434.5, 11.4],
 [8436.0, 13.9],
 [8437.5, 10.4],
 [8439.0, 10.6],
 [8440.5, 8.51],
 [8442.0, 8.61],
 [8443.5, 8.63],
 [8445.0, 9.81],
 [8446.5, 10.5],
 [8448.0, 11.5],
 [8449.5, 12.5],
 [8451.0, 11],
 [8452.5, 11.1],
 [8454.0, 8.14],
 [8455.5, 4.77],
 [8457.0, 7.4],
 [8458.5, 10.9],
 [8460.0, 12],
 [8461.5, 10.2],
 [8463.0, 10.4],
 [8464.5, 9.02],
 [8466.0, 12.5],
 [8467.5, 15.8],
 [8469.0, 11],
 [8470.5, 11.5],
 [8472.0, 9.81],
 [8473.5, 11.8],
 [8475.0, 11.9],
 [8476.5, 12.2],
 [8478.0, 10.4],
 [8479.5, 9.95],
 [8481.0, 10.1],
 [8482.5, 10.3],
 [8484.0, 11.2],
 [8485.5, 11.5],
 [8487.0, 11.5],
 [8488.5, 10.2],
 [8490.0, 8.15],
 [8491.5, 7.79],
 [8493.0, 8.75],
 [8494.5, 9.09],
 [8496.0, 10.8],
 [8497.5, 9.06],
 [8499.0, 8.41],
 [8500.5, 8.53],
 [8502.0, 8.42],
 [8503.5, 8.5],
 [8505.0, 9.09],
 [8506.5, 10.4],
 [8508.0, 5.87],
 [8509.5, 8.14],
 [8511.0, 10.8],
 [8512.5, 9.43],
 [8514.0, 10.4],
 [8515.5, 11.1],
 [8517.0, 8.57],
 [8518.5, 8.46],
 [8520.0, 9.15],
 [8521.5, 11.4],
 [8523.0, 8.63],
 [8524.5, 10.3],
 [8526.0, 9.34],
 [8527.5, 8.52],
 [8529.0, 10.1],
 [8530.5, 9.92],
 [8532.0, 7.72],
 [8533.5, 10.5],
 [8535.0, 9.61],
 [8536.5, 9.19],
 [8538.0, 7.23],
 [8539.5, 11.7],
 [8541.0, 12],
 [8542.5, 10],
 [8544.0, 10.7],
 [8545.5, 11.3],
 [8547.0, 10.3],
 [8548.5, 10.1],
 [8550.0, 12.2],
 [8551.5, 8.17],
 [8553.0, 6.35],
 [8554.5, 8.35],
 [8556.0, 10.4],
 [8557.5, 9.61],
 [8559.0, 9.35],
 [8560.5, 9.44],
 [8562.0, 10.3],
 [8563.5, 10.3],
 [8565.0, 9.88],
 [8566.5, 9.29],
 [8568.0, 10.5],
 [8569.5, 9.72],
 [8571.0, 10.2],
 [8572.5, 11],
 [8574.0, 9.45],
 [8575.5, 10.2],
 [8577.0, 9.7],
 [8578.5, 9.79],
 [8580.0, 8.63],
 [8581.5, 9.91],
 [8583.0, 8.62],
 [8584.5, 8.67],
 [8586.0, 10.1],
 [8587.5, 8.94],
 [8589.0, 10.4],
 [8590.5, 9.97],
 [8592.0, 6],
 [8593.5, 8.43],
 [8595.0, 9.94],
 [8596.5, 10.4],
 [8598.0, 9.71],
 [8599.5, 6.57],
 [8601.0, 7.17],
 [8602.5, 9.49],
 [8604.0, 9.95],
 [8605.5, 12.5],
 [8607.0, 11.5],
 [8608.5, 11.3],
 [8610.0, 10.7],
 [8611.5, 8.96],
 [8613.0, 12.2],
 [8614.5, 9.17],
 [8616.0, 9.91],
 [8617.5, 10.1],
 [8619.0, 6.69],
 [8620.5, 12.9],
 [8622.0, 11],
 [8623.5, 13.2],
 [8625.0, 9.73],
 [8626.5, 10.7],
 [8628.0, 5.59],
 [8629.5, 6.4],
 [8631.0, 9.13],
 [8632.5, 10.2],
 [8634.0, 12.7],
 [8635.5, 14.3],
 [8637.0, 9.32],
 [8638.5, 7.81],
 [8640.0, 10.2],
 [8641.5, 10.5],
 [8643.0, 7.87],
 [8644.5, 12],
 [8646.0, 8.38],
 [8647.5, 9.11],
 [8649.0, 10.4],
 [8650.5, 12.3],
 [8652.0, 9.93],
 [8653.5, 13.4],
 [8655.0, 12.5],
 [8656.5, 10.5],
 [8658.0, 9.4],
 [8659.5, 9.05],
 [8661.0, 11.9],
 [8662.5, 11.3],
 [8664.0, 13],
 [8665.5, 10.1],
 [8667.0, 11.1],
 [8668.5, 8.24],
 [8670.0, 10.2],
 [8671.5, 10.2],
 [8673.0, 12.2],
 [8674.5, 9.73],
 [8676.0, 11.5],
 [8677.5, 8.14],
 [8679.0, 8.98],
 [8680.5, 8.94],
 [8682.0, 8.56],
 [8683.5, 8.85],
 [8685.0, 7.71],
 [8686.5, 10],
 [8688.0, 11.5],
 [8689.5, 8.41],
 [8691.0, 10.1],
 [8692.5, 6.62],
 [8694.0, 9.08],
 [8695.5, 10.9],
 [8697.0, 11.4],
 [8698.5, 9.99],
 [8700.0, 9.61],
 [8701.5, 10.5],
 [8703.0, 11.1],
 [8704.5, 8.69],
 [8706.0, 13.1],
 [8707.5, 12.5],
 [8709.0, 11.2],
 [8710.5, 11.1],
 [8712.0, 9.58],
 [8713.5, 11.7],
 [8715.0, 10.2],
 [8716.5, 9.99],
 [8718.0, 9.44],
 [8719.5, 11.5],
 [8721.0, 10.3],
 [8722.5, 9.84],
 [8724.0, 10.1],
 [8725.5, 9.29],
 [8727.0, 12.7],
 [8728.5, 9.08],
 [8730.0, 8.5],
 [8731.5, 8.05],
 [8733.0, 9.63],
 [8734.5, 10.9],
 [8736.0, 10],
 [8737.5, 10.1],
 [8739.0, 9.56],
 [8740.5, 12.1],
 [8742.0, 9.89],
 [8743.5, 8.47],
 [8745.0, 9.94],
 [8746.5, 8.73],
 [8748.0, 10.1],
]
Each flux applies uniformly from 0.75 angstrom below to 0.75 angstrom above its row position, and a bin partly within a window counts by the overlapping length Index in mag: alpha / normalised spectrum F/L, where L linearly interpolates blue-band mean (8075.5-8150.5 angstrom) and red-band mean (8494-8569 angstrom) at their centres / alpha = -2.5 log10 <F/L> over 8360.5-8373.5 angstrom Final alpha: -0.19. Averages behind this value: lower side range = 9.87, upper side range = 9.54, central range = 11.5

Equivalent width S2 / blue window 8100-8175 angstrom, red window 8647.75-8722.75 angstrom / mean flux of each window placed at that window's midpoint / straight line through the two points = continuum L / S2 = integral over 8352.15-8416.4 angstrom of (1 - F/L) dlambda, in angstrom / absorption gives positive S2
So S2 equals -3.3 angstrom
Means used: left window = 10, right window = 10.3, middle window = 10.7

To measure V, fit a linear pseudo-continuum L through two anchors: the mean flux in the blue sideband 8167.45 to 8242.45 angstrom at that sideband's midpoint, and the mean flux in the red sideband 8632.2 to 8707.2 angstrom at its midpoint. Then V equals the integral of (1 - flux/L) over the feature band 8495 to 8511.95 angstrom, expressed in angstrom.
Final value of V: 2.3 angstrom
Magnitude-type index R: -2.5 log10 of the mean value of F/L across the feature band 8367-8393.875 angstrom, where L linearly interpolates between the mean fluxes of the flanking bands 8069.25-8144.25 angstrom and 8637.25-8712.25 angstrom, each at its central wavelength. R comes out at -0.048 mag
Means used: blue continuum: 9.89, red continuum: 10.2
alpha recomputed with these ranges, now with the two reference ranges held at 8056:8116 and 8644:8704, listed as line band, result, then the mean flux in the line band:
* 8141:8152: -0.12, 11.1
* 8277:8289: 0.05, 9.58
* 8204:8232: -0.04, 10.4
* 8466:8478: -0.18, 11.9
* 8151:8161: -0.13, 11.3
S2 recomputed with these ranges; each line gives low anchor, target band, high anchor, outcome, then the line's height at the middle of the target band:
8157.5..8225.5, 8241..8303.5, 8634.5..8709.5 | 0.6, 10.6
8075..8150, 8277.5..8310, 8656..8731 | -3.3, 9.96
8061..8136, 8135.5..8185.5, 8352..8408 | -4.4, 9.94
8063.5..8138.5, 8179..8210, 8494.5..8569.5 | -3.5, 9.7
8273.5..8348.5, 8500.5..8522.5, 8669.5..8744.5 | 2.8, 10.6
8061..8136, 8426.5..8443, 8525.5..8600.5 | -2.2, 9.6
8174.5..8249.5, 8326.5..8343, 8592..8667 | 0.1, 10.3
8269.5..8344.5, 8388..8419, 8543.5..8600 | 1.4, 10.4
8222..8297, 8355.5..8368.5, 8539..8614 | -2.3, 9.99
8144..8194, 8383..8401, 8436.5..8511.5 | 0.4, 10.2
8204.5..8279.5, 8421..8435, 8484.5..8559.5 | -2.1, 9.74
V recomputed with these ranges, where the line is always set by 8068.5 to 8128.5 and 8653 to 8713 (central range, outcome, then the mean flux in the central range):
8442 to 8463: 0.5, 9.85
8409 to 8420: 0.4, 9.73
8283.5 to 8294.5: 1.0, 9.11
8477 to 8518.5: 2.6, 9.5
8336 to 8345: -0.6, 10.7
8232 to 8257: -0.1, 9.97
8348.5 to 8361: -1.9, 11.5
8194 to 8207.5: -1.8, 11.2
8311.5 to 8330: -2.8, 11.5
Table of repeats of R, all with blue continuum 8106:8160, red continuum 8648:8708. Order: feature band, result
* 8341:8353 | -0.22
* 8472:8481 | -0.09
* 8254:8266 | -0.03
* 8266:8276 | -0.02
